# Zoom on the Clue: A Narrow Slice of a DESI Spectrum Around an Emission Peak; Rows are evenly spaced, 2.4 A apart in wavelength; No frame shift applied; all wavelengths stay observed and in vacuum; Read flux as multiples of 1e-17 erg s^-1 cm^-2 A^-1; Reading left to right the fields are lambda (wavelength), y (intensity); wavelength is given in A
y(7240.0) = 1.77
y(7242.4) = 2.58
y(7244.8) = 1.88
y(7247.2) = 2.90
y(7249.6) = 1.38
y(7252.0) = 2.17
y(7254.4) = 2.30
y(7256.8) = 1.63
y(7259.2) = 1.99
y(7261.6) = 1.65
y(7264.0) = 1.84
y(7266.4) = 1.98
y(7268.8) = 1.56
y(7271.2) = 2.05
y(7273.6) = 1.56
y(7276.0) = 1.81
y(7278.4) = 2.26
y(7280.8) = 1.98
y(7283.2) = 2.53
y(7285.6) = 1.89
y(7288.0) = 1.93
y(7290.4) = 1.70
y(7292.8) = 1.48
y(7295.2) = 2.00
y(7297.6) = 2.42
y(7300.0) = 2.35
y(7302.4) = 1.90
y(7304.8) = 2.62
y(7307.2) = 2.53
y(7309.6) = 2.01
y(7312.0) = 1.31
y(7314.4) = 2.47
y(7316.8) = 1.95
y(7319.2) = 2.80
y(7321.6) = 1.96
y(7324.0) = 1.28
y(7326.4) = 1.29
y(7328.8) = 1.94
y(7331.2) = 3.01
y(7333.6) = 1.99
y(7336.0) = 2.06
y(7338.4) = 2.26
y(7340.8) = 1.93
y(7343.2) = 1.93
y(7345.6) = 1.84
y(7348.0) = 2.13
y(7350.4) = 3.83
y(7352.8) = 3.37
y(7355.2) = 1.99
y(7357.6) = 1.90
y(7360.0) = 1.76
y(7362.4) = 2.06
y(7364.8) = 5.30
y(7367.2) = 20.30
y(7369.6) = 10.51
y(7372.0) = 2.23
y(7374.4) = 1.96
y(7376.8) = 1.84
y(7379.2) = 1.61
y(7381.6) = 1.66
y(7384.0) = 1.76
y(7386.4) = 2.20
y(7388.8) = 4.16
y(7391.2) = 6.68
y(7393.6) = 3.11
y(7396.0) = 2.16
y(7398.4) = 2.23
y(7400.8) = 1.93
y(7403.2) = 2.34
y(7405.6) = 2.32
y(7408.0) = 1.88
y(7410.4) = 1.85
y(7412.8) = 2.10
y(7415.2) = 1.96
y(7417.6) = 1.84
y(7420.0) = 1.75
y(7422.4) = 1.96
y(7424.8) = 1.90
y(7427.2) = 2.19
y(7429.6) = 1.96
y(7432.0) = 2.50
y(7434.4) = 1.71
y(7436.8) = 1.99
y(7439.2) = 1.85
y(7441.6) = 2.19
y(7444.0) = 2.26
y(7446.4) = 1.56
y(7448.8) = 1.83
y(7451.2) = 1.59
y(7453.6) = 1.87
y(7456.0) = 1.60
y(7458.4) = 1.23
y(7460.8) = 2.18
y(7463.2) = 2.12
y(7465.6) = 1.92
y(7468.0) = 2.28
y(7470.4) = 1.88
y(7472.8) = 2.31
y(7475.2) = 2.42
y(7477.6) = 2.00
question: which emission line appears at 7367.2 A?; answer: Halpha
